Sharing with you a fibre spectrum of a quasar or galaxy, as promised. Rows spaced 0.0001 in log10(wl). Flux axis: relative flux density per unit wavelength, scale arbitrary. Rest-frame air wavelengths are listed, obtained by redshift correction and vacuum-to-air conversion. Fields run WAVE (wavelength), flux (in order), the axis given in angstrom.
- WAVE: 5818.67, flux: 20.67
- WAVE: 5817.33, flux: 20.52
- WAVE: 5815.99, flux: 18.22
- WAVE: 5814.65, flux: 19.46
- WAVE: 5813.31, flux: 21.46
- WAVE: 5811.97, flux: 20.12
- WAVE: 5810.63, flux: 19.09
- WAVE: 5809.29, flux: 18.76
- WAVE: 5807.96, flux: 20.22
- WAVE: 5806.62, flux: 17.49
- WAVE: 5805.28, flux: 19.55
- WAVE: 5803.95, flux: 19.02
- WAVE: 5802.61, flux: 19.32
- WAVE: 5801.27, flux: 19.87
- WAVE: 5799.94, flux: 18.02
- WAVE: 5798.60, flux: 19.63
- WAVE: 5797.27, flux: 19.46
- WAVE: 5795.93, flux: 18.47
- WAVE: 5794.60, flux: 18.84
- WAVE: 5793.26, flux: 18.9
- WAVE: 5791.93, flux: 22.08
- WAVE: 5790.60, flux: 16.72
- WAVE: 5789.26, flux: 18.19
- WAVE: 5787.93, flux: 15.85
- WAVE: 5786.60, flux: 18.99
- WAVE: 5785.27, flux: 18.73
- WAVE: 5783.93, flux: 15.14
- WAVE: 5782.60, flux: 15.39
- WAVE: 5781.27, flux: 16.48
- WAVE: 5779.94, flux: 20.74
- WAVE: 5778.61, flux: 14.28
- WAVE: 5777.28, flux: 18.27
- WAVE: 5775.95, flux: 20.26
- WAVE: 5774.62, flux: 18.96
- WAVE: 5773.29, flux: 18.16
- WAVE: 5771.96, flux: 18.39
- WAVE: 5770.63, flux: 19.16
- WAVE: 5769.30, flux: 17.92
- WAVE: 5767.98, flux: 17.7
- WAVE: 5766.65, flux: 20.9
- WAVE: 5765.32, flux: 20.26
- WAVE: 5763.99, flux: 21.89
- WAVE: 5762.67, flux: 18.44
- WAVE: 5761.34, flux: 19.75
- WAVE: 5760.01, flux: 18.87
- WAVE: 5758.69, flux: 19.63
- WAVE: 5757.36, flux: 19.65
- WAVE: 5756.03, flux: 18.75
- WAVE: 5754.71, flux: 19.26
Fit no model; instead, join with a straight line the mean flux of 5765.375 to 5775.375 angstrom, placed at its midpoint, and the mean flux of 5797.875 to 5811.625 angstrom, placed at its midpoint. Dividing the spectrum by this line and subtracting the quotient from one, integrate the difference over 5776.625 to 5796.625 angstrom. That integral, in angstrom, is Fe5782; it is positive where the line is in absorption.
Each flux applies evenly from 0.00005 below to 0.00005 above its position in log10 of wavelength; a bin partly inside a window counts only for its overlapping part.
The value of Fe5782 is 1.2 angstrom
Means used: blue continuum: 18.8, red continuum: 19.1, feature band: 17.8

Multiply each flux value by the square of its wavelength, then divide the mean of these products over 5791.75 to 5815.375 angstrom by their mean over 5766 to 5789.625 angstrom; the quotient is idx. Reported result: 1.1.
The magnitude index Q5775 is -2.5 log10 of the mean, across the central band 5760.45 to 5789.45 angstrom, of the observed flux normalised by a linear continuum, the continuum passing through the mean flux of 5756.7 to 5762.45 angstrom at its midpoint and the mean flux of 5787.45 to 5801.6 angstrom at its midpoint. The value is 0.04 mag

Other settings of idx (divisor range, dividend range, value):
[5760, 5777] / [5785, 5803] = 0.98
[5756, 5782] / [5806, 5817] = 1.04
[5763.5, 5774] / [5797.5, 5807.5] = 1.00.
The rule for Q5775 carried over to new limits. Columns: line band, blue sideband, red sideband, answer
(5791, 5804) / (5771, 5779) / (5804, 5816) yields -0.02 mag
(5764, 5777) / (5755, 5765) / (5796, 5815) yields 0.02 mag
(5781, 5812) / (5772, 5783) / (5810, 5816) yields 0.03 mag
